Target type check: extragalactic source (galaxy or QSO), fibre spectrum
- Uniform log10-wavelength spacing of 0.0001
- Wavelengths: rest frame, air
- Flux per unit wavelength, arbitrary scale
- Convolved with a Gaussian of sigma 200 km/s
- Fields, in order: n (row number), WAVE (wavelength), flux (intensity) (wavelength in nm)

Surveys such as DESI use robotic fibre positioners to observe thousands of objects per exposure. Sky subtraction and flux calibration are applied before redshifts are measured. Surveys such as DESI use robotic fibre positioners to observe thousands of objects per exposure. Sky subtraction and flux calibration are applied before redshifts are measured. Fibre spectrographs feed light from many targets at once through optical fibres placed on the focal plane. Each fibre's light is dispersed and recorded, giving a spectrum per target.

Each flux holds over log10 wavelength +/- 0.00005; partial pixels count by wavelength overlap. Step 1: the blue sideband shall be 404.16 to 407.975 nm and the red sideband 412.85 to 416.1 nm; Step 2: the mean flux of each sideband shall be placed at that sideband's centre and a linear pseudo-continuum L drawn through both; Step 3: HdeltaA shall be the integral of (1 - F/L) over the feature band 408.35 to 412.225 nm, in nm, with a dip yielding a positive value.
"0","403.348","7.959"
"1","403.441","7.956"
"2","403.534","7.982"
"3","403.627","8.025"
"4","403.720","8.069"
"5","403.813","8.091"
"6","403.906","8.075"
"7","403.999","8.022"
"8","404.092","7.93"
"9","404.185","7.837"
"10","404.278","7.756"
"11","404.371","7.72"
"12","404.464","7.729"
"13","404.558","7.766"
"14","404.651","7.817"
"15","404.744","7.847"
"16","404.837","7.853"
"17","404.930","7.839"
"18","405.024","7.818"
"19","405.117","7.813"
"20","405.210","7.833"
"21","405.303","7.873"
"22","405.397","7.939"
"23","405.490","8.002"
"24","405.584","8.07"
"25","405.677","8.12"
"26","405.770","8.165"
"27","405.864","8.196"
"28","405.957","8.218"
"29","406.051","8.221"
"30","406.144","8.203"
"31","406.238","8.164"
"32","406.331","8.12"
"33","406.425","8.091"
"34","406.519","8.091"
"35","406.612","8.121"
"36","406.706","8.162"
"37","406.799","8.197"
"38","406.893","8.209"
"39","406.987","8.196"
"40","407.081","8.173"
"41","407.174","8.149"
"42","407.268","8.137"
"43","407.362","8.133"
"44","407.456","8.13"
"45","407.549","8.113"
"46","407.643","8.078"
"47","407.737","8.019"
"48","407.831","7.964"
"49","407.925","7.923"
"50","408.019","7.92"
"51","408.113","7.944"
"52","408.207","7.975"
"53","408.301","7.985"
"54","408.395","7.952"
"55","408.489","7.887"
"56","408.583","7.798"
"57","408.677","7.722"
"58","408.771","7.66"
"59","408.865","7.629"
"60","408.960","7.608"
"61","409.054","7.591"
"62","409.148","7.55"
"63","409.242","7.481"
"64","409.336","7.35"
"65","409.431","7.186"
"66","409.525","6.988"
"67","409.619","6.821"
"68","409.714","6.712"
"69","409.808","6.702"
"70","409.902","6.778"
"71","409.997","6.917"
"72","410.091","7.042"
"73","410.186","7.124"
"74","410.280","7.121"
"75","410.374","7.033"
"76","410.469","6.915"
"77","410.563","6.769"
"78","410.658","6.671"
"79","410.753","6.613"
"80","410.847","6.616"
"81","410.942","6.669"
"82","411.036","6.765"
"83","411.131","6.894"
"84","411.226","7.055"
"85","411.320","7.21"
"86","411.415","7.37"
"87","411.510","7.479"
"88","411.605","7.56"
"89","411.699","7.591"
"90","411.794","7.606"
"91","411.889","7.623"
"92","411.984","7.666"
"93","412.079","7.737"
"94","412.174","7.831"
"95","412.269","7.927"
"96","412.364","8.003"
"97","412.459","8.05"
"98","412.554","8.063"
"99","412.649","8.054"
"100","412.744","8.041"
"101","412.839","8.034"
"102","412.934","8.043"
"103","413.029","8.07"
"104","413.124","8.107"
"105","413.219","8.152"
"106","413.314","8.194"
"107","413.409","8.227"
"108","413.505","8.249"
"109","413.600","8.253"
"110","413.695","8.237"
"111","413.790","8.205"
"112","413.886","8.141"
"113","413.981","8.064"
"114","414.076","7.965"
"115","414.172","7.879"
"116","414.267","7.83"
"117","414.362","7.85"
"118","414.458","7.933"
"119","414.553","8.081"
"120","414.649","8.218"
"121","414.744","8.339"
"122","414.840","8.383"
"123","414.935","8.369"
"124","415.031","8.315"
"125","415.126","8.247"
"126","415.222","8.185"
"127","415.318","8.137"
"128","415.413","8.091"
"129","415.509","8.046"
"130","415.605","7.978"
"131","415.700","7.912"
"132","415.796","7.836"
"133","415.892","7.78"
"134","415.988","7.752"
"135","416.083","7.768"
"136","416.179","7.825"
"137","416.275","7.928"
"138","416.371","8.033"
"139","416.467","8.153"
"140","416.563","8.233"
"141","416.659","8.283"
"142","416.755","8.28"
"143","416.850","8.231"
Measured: 0.39 nm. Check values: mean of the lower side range 8.02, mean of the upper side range 8.09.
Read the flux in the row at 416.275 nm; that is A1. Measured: 7.928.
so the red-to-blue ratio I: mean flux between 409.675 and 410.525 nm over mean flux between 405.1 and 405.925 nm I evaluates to 0.9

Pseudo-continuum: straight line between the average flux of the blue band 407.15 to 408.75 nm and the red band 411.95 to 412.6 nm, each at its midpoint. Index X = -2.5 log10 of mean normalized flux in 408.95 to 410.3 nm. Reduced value 0.12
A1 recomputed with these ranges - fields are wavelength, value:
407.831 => 7.964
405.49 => 8.002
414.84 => 8.383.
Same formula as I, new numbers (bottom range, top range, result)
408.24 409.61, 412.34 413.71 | 1.07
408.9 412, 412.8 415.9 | 1.14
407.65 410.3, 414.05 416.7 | 1.07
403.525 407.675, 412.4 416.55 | 1.01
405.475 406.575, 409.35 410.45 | 0.85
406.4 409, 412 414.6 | 1.01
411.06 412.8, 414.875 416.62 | 1.05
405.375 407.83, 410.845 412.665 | 0.92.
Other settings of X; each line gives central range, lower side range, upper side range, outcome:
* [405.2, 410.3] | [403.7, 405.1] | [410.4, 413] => -0.016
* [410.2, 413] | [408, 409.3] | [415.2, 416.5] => 0.060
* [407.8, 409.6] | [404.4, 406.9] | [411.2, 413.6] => 0.037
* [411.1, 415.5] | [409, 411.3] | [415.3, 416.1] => -0.061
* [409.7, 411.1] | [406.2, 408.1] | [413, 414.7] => 0.184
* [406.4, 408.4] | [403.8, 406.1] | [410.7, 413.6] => -0.032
